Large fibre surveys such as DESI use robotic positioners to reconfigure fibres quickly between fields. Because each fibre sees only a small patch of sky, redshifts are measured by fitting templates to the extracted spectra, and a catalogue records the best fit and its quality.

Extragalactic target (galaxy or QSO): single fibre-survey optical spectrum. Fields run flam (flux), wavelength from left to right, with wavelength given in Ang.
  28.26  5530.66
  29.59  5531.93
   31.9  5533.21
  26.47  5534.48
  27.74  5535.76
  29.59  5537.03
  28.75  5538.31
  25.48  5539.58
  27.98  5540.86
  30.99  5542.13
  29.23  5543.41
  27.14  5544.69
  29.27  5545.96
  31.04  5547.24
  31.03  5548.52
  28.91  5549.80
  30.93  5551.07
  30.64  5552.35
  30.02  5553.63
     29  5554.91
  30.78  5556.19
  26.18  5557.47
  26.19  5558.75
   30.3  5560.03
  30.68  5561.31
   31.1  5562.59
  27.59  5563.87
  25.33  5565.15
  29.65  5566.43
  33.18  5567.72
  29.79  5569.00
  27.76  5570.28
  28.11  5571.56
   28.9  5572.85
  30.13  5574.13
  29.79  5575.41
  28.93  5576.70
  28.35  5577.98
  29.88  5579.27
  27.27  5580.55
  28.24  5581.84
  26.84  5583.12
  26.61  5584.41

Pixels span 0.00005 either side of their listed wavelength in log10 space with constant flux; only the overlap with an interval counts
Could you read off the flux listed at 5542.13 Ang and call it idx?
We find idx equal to 30.99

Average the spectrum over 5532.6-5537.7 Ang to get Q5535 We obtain 28.9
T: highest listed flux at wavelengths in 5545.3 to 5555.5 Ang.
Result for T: 31.04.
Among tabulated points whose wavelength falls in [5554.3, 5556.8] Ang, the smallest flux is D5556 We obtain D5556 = 29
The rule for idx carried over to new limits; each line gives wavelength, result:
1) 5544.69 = 27.14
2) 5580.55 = 27.27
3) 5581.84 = 28.24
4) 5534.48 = 26.47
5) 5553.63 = 30.02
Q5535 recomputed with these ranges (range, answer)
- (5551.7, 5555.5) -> 29.9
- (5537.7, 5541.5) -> 27.5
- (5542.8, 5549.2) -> 29.5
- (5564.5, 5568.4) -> 29.4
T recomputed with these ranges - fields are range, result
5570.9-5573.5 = 28.9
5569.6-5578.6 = 30.13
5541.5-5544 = 30.99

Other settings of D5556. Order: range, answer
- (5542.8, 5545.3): 27.14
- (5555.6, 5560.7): 26.18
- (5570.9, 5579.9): 28.11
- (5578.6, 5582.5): 27.27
